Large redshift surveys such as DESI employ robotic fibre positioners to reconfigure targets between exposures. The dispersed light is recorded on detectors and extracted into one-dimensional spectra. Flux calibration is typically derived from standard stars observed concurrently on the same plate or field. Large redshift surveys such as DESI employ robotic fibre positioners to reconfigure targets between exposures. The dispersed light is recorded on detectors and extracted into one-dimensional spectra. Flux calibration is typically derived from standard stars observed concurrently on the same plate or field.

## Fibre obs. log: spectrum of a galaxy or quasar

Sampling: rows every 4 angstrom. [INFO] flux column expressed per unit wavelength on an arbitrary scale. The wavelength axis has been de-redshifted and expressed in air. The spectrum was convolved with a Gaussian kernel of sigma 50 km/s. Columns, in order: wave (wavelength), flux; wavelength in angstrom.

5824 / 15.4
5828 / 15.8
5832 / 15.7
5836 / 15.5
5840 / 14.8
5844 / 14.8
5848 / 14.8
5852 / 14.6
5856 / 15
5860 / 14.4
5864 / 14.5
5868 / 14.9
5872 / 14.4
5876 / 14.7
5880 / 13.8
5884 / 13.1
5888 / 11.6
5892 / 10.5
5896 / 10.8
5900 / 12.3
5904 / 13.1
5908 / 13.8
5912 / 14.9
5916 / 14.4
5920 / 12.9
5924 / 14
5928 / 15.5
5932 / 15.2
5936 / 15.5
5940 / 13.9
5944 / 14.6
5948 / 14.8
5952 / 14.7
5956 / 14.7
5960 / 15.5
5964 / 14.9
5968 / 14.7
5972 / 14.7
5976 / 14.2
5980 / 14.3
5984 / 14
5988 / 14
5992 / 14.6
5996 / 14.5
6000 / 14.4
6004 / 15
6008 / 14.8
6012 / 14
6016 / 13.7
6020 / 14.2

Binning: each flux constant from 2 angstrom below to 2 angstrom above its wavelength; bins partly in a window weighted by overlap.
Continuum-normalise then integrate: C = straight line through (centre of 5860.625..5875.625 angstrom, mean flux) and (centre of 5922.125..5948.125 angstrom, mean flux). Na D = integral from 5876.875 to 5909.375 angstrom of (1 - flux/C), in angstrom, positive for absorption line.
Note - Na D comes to 5.0 angstrom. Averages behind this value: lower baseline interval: 14.6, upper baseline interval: 14.8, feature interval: 12.4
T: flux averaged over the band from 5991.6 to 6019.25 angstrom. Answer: 14.4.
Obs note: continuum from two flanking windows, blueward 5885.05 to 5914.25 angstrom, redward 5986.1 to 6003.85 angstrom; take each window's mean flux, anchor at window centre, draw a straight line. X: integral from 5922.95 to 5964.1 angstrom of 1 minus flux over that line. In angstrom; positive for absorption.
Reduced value -4.58 angstrom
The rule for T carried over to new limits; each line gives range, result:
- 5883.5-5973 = 13.9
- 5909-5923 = 14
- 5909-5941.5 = 14.5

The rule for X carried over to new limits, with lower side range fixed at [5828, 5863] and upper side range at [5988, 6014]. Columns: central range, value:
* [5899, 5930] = 1.8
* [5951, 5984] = -0.1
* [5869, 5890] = 1.8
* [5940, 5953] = 0.1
